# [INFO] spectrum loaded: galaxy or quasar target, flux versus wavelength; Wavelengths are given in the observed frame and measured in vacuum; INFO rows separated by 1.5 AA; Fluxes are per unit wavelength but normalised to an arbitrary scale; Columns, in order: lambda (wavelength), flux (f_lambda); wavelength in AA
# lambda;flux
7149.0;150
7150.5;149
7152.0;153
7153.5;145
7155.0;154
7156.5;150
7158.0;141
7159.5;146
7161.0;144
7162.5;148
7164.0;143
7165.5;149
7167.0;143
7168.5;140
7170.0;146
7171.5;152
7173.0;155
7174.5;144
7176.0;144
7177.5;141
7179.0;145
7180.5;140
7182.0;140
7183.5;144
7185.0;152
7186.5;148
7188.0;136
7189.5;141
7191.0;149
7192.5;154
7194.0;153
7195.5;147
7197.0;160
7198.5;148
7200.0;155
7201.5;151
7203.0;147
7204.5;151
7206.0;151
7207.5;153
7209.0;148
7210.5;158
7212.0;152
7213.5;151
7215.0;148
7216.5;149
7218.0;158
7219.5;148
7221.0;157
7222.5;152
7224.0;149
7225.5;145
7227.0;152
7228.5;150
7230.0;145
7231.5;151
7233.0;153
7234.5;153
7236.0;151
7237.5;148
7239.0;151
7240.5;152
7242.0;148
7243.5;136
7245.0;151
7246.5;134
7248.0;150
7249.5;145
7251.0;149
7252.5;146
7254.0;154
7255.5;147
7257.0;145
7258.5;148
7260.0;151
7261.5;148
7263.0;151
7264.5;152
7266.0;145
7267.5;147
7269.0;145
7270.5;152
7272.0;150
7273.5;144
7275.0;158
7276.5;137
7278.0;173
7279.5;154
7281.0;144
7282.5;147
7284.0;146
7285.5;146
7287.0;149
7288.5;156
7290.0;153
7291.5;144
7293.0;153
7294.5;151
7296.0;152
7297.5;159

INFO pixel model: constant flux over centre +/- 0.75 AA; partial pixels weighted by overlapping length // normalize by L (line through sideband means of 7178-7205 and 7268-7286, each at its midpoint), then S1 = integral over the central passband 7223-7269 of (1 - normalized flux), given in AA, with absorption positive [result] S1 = 0.2 AA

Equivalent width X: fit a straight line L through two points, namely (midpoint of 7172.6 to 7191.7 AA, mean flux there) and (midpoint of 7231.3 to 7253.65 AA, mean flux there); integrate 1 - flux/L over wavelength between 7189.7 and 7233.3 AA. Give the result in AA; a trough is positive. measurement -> -1.5 AA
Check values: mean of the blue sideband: 144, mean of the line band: 151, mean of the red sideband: 148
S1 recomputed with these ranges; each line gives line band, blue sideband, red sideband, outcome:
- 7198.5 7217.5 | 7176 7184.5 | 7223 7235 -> -0.59 AA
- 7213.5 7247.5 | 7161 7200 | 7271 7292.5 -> -0.19 AA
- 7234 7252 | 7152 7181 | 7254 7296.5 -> 0.16 AA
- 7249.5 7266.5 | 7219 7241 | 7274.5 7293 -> 0.22 AA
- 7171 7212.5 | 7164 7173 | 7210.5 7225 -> 0.14 AA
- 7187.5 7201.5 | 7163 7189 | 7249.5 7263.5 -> -0.37 AA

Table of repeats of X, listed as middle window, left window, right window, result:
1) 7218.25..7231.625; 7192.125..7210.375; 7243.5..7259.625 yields -0.1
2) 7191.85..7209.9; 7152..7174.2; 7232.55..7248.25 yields -0.5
